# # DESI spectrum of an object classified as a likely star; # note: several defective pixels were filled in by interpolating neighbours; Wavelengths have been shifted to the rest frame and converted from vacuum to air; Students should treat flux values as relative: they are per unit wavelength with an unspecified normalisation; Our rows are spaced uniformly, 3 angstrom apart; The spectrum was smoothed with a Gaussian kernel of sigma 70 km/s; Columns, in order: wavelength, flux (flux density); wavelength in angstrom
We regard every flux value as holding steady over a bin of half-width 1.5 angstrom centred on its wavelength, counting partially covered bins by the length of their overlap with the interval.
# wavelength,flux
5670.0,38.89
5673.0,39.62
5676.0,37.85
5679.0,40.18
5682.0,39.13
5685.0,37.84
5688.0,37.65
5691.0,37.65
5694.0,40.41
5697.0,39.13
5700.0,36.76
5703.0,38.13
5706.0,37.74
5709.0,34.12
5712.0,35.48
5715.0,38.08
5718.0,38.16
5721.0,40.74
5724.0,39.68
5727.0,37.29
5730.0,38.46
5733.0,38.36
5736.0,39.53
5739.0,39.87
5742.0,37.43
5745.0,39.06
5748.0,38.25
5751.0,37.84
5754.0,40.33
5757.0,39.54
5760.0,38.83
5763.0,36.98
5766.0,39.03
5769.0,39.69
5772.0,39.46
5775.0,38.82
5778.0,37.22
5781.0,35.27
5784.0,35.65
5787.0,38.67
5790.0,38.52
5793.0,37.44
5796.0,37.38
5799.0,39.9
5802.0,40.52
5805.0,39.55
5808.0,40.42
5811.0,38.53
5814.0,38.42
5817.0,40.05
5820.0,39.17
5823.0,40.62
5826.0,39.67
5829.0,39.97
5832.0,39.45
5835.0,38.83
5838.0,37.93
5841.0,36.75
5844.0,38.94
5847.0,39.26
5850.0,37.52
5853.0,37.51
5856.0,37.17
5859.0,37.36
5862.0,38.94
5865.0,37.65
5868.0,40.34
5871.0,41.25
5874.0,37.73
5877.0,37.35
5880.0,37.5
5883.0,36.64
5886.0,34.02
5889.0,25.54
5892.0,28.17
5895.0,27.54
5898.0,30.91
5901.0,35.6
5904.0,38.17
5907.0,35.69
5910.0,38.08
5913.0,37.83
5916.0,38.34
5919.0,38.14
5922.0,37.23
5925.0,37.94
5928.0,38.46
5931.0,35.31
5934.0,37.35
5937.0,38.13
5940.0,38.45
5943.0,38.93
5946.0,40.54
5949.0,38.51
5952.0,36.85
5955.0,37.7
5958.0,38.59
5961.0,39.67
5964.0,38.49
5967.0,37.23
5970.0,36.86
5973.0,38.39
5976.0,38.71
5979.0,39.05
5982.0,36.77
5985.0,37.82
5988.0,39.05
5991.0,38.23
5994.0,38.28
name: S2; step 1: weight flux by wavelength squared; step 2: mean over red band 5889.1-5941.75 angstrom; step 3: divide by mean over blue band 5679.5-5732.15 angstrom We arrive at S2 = 1.01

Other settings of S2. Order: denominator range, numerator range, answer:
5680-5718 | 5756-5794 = 1.04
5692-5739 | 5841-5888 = 1.04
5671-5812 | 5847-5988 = 1.02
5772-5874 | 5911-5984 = 1.03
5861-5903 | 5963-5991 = 1.12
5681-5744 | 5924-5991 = 1.09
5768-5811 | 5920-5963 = 1.04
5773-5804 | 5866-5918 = 0.96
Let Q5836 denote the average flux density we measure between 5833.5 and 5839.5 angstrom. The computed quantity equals 38.4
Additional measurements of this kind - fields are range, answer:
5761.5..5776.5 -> 38.8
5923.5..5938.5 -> 37.4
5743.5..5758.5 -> 39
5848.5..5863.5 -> 37.7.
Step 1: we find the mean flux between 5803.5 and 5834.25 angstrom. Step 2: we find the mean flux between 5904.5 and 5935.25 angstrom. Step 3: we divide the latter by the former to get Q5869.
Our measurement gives 0.9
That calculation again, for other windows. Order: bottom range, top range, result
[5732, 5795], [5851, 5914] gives 0.93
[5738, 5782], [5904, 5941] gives 0.98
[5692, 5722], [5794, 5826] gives 1.04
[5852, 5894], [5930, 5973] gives 1.05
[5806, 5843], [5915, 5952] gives 0.97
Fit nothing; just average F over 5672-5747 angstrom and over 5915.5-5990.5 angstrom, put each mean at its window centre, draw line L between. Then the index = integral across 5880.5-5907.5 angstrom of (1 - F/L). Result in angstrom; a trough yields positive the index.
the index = 4.0 angstrom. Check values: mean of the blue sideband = 38.3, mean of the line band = 32.5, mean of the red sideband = 38.1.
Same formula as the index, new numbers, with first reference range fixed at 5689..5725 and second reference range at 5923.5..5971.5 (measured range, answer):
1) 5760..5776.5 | -0.3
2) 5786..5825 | -1.2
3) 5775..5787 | 0.4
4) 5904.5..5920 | 0.2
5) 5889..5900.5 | 2.7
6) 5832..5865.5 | 0.0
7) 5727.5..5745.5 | -0.3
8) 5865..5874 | -0.4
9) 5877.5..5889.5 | 1.1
